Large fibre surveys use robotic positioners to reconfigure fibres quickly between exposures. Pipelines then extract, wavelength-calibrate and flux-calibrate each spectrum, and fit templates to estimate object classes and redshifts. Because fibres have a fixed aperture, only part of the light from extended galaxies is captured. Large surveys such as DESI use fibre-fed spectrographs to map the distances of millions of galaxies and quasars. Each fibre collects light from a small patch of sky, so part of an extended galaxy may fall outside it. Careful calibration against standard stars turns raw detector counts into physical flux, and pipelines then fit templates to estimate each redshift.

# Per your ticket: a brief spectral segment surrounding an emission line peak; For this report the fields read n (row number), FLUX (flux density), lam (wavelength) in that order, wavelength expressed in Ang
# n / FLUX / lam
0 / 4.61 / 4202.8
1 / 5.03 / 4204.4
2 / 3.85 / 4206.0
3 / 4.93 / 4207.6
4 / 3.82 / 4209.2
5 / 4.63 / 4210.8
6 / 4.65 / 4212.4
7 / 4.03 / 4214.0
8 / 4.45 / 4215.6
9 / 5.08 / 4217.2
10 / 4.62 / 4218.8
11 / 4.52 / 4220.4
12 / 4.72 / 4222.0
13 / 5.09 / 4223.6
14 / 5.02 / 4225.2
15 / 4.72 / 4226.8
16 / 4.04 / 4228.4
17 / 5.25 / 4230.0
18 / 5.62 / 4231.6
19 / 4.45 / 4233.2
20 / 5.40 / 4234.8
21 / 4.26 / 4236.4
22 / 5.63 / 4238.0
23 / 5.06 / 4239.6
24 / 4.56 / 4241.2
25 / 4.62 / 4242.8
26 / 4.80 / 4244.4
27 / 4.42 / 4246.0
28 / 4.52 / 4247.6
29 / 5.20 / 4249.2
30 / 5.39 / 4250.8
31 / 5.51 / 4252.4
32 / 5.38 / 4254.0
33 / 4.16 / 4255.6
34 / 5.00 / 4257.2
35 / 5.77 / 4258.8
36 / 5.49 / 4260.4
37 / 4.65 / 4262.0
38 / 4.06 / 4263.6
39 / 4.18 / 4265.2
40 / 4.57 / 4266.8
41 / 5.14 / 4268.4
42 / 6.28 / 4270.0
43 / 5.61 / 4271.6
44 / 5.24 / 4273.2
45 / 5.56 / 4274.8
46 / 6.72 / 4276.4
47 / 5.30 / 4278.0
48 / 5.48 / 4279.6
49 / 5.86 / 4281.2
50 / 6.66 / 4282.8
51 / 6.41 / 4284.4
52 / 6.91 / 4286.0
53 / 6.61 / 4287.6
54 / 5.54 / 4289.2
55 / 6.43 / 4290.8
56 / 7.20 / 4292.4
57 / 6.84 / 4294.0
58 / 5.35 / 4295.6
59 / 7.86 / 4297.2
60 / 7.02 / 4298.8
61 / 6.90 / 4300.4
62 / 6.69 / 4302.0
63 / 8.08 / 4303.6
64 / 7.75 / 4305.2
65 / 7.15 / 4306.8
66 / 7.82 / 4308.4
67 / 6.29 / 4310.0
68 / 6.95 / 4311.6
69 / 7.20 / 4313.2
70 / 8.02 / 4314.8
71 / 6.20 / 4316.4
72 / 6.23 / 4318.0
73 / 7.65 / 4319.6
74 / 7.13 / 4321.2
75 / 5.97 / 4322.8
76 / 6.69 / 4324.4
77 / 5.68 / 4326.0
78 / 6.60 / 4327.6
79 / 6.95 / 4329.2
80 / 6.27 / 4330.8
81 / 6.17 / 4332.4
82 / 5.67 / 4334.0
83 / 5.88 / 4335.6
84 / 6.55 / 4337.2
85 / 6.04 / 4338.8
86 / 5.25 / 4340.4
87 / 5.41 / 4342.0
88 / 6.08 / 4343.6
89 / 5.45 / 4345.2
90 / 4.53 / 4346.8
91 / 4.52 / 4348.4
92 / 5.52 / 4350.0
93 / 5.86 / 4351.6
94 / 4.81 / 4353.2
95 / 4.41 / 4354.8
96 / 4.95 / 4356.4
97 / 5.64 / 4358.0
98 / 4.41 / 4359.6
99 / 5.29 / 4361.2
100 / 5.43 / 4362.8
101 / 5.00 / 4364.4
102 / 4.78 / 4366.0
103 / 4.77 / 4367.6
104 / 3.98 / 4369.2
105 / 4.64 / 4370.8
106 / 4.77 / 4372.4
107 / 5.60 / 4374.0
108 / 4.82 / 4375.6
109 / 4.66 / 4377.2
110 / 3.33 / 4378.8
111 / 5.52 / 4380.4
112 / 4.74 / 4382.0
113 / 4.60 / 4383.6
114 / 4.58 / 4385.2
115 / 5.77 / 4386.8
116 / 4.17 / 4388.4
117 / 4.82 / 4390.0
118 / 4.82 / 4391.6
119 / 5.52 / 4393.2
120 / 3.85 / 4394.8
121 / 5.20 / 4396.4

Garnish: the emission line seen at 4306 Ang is Mg II 2798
